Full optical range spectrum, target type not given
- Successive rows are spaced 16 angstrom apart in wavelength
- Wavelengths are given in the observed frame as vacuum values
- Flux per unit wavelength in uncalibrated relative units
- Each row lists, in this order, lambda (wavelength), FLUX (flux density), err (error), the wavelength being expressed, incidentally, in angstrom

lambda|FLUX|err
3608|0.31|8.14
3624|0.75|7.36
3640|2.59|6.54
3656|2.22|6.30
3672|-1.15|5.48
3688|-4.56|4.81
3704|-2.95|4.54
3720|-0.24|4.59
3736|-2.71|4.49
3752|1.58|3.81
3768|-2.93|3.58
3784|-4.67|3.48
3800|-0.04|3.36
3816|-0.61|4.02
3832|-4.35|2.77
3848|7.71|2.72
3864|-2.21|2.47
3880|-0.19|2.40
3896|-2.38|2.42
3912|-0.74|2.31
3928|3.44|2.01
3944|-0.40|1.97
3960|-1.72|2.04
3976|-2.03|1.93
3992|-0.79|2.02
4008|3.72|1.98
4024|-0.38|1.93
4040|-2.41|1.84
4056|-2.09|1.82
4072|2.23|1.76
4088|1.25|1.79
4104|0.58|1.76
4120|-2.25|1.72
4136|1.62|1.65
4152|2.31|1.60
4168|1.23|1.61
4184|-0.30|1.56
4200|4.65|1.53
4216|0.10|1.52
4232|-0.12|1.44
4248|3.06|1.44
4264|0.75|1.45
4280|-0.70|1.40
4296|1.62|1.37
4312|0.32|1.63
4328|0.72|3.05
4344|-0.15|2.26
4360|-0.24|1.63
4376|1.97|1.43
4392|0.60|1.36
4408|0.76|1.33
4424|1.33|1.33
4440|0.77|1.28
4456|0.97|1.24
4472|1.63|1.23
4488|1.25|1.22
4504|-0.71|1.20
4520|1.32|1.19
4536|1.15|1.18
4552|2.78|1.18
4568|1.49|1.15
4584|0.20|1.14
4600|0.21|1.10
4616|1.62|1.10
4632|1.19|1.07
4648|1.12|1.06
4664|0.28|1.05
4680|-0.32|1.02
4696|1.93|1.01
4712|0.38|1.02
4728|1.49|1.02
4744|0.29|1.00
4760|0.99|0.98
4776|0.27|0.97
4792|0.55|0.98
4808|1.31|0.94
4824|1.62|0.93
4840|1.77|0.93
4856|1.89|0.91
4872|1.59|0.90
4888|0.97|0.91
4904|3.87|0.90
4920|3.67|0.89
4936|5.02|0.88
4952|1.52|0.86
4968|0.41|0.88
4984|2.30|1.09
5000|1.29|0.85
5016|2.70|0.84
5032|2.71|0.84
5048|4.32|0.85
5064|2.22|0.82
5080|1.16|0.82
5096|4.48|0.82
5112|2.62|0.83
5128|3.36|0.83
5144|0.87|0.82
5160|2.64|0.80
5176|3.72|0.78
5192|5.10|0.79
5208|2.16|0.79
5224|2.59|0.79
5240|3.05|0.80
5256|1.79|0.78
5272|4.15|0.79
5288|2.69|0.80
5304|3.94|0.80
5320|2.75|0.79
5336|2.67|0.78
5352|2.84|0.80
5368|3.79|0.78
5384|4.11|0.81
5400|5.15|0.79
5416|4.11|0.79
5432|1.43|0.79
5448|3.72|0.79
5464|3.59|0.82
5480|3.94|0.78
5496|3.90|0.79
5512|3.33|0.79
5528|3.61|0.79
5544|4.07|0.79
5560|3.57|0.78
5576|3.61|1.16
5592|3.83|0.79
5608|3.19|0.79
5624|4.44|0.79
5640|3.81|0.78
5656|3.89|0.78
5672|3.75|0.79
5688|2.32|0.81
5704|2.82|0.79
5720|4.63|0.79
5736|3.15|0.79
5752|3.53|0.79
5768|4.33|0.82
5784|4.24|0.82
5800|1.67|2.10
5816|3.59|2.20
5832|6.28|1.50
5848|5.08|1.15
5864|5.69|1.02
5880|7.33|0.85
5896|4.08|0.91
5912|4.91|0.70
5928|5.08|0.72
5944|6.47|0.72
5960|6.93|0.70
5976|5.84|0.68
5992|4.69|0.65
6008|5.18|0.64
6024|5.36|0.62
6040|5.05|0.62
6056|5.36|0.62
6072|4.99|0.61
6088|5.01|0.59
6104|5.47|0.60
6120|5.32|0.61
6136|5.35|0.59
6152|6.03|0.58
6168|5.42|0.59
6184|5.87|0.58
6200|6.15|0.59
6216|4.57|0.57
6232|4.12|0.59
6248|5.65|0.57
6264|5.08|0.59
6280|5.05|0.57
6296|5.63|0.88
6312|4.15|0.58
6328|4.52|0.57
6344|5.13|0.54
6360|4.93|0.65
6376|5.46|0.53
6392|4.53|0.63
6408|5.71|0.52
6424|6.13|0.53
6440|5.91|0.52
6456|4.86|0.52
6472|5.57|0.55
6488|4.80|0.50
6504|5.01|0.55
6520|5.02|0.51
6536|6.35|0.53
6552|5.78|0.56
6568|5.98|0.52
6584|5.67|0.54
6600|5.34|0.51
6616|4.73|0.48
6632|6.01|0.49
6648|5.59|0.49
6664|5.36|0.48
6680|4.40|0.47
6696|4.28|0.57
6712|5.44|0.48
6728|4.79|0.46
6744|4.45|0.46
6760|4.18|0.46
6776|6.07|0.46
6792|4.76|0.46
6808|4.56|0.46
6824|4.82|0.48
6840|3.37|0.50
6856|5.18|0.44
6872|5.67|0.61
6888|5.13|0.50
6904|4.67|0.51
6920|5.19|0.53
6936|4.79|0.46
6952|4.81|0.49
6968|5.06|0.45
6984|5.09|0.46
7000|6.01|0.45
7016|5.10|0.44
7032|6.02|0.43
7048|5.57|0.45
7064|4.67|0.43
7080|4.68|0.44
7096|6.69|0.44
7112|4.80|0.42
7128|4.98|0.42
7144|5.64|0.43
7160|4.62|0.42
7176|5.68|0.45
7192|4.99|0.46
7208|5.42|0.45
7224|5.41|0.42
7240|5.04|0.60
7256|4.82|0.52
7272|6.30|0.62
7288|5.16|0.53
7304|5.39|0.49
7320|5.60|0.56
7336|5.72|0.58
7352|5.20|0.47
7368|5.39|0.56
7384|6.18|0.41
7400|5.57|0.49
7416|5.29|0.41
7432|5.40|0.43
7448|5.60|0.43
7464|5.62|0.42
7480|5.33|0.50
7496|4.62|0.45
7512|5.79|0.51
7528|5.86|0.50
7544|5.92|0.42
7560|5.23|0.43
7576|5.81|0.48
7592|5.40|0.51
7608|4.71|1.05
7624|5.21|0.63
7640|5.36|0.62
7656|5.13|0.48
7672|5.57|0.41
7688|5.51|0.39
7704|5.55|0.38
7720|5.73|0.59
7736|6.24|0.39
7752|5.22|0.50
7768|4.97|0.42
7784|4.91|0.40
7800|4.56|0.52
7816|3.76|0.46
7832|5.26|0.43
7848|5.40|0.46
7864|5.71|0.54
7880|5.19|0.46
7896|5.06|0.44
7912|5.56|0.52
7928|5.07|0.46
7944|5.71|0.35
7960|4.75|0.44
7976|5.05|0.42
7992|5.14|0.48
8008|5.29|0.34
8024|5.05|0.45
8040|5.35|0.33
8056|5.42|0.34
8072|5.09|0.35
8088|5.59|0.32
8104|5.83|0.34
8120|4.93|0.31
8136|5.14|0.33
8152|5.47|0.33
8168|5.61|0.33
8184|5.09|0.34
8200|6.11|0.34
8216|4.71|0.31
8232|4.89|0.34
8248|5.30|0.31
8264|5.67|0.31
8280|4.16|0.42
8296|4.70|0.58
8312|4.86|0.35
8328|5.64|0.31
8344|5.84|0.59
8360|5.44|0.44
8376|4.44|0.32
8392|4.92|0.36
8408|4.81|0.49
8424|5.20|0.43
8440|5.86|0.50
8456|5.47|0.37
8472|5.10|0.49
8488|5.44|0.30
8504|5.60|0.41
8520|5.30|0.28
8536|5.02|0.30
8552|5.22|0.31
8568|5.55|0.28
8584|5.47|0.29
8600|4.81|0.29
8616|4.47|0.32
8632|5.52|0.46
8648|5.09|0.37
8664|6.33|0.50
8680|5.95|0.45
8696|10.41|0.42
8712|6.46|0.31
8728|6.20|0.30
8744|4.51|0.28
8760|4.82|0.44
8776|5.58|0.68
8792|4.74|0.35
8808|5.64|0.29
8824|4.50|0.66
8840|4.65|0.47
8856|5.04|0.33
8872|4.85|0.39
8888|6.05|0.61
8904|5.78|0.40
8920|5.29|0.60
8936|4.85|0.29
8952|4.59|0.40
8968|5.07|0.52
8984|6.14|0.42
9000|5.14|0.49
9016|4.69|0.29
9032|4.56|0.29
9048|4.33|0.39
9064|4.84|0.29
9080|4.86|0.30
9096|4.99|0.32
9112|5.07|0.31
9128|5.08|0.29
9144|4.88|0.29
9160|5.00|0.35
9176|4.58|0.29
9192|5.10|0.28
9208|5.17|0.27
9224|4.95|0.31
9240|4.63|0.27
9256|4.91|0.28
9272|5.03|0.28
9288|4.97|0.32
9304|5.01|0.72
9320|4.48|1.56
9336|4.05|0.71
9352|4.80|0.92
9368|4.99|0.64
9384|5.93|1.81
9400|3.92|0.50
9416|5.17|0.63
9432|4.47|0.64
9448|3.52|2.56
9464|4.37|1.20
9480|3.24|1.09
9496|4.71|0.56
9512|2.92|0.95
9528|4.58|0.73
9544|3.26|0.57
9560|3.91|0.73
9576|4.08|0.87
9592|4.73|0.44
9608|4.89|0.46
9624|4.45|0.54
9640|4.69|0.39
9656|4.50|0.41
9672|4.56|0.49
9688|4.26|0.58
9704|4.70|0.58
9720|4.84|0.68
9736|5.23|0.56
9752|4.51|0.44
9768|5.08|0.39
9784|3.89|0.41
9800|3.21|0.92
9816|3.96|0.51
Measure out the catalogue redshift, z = 0.32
